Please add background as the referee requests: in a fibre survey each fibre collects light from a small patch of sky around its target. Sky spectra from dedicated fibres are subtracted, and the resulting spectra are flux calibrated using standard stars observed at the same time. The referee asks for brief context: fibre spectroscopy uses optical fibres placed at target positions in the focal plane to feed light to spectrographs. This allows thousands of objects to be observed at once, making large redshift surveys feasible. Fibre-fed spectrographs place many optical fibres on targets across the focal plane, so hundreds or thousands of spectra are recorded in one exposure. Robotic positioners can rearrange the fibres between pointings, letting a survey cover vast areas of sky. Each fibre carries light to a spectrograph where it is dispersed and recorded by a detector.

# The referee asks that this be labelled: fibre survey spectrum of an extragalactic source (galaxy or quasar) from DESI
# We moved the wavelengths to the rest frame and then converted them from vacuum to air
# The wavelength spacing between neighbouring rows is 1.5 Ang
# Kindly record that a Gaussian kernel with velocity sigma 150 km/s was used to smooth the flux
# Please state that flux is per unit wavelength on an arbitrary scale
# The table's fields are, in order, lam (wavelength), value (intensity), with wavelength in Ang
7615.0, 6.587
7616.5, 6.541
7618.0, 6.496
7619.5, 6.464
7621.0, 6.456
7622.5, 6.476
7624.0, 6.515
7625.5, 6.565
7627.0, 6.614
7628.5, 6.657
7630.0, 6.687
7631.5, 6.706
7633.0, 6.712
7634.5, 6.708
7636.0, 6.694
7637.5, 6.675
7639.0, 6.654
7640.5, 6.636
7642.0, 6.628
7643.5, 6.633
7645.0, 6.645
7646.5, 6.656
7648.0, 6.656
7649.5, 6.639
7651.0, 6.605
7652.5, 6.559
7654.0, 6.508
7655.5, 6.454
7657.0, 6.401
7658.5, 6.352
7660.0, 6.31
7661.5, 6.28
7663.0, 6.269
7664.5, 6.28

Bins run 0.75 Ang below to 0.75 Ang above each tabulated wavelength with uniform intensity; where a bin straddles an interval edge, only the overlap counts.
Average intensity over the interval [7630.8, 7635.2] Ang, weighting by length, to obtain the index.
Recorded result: 6.71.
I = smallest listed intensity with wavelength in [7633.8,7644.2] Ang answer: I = 6.628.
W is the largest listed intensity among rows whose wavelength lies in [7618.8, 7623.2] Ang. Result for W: 6.476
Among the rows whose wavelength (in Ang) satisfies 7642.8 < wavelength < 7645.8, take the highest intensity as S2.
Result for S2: 6.645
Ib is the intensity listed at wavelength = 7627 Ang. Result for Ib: 6.614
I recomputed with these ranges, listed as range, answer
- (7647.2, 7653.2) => 6.559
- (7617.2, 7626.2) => 6.456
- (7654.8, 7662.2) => 6.28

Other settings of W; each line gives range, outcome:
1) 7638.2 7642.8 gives 6.654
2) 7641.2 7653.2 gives 6.656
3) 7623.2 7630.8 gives 6.687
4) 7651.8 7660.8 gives 6.559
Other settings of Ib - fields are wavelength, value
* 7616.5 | 6.541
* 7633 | 6.712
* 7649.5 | 6.639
